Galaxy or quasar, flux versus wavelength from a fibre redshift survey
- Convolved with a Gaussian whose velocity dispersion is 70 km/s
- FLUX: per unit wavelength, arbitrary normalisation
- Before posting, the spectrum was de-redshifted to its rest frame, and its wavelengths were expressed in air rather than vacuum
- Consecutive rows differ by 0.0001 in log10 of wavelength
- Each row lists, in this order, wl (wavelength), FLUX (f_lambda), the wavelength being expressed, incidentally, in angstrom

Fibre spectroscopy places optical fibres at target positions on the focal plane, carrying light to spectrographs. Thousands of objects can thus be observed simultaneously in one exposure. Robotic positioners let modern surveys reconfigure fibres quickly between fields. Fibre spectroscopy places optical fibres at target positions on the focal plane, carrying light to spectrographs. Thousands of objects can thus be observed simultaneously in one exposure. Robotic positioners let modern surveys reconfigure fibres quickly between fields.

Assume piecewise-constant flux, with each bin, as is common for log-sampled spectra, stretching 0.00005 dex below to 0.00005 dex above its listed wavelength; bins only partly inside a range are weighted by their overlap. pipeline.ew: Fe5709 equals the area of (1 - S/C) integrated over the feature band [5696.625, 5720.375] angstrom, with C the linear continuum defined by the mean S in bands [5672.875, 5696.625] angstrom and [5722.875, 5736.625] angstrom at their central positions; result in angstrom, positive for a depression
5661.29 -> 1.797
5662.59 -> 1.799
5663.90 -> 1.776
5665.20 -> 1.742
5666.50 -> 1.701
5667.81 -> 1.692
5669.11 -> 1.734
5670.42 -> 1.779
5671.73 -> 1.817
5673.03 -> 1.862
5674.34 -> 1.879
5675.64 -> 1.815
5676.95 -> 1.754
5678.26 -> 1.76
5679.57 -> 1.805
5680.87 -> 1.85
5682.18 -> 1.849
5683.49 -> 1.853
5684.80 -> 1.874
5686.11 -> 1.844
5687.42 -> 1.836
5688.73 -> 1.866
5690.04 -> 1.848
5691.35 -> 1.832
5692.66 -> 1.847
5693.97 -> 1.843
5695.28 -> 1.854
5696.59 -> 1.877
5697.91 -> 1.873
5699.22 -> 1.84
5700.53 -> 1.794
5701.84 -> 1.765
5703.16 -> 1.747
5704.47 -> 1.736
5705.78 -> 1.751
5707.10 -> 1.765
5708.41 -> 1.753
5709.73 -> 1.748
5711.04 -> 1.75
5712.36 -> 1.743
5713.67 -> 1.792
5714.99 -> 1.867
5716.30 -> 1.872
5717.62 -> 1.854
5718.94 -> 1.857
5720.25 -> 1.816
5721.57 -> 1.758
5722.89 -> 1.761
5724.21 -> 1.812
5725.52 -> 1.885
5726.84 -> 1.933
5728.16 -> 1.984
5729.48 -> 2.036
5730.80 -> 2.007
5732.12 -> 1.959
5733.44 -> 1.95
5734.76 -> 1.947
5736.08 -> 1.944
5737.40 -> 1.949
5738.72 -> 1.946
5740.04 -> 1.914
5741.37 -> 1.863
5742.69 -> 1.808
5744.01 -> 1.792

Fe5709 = 1.2 angstrom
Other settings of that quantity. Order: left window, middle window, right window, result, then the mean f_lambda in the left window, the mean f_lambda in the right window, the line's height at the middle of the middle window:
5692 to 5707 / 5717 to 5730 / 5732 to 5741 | 0.2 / 1.81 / 1.94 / 1.89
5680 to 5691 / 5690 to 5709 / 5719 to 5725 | 0.2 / 1.85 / 1.8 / 1.83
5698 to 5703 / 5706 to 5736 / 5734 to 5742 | 0.2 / 1.8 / 1.93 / 1.87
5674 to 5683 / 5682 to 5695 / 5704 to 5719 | -0.3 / 1.82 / 1.79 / 1.81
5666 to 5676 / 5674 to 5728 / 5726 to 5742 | 1.3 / 1.79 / 1.95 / 1.86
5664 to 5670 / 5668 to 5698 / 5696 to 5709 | -1.3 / 1.73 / 1.79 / 1.75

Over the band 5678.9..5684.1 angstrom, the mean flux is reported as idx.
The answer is 1.84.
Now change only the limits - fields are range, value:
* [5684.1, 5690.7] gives 1.85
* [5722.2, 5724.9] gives 1.79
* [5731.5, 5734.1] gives 1.95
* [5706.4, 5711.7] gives 1.75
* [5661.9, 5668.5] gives 1.74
